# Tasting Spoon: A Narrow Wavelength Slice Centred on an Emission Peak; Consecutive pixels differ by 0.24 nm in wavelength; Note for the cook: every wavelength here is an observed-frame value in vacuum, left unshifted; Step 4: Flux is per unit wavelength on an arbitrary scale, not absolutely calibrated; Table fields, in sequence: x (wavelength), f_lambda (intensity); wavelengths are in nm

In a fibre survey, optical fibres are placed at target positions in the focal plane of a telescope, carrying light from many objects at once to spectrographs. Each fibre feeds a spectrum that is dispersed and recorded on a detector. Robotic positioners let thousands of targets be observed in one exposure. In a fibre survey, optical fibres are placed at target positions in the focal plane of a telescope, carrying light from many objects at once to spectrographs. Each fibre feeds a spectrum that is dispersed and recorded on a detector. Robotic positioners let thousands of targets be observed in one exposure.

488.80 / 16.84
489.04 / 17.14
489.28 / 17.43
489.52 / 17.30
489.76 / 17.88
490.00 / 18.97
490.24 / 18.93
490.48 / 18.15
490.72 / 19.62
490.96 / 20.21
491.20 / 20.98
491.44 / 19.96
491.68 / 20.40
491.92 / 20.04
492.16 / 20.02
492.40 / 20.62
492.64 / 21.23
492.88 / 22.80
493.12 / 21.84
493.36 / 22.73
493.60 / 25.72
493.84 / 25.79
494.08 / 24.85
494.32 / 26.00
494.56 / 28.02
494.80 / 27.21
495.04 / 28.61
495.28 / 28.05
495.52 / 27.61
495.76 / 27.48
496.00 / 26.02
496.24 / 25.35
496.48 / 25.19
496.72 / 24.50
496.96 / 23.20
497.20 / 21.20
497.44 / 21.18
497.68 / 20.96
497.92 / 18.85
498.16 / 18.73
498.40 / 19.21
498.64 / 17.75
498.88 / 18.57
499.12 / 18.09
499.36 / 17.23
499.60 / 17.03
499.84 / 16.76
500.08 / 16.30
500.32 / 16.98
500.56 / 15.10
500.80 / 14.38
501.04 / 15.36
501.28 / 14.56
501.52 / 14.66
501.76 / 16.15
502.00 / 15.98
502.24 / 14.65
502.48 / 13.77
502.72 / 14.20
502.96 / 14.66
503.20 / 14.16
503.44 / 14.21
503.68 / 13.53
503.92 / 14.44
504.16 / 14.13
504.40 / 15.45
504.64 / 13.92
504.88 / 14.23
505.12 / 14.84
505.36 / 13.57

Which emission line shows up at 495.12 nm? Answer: C III] 1909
